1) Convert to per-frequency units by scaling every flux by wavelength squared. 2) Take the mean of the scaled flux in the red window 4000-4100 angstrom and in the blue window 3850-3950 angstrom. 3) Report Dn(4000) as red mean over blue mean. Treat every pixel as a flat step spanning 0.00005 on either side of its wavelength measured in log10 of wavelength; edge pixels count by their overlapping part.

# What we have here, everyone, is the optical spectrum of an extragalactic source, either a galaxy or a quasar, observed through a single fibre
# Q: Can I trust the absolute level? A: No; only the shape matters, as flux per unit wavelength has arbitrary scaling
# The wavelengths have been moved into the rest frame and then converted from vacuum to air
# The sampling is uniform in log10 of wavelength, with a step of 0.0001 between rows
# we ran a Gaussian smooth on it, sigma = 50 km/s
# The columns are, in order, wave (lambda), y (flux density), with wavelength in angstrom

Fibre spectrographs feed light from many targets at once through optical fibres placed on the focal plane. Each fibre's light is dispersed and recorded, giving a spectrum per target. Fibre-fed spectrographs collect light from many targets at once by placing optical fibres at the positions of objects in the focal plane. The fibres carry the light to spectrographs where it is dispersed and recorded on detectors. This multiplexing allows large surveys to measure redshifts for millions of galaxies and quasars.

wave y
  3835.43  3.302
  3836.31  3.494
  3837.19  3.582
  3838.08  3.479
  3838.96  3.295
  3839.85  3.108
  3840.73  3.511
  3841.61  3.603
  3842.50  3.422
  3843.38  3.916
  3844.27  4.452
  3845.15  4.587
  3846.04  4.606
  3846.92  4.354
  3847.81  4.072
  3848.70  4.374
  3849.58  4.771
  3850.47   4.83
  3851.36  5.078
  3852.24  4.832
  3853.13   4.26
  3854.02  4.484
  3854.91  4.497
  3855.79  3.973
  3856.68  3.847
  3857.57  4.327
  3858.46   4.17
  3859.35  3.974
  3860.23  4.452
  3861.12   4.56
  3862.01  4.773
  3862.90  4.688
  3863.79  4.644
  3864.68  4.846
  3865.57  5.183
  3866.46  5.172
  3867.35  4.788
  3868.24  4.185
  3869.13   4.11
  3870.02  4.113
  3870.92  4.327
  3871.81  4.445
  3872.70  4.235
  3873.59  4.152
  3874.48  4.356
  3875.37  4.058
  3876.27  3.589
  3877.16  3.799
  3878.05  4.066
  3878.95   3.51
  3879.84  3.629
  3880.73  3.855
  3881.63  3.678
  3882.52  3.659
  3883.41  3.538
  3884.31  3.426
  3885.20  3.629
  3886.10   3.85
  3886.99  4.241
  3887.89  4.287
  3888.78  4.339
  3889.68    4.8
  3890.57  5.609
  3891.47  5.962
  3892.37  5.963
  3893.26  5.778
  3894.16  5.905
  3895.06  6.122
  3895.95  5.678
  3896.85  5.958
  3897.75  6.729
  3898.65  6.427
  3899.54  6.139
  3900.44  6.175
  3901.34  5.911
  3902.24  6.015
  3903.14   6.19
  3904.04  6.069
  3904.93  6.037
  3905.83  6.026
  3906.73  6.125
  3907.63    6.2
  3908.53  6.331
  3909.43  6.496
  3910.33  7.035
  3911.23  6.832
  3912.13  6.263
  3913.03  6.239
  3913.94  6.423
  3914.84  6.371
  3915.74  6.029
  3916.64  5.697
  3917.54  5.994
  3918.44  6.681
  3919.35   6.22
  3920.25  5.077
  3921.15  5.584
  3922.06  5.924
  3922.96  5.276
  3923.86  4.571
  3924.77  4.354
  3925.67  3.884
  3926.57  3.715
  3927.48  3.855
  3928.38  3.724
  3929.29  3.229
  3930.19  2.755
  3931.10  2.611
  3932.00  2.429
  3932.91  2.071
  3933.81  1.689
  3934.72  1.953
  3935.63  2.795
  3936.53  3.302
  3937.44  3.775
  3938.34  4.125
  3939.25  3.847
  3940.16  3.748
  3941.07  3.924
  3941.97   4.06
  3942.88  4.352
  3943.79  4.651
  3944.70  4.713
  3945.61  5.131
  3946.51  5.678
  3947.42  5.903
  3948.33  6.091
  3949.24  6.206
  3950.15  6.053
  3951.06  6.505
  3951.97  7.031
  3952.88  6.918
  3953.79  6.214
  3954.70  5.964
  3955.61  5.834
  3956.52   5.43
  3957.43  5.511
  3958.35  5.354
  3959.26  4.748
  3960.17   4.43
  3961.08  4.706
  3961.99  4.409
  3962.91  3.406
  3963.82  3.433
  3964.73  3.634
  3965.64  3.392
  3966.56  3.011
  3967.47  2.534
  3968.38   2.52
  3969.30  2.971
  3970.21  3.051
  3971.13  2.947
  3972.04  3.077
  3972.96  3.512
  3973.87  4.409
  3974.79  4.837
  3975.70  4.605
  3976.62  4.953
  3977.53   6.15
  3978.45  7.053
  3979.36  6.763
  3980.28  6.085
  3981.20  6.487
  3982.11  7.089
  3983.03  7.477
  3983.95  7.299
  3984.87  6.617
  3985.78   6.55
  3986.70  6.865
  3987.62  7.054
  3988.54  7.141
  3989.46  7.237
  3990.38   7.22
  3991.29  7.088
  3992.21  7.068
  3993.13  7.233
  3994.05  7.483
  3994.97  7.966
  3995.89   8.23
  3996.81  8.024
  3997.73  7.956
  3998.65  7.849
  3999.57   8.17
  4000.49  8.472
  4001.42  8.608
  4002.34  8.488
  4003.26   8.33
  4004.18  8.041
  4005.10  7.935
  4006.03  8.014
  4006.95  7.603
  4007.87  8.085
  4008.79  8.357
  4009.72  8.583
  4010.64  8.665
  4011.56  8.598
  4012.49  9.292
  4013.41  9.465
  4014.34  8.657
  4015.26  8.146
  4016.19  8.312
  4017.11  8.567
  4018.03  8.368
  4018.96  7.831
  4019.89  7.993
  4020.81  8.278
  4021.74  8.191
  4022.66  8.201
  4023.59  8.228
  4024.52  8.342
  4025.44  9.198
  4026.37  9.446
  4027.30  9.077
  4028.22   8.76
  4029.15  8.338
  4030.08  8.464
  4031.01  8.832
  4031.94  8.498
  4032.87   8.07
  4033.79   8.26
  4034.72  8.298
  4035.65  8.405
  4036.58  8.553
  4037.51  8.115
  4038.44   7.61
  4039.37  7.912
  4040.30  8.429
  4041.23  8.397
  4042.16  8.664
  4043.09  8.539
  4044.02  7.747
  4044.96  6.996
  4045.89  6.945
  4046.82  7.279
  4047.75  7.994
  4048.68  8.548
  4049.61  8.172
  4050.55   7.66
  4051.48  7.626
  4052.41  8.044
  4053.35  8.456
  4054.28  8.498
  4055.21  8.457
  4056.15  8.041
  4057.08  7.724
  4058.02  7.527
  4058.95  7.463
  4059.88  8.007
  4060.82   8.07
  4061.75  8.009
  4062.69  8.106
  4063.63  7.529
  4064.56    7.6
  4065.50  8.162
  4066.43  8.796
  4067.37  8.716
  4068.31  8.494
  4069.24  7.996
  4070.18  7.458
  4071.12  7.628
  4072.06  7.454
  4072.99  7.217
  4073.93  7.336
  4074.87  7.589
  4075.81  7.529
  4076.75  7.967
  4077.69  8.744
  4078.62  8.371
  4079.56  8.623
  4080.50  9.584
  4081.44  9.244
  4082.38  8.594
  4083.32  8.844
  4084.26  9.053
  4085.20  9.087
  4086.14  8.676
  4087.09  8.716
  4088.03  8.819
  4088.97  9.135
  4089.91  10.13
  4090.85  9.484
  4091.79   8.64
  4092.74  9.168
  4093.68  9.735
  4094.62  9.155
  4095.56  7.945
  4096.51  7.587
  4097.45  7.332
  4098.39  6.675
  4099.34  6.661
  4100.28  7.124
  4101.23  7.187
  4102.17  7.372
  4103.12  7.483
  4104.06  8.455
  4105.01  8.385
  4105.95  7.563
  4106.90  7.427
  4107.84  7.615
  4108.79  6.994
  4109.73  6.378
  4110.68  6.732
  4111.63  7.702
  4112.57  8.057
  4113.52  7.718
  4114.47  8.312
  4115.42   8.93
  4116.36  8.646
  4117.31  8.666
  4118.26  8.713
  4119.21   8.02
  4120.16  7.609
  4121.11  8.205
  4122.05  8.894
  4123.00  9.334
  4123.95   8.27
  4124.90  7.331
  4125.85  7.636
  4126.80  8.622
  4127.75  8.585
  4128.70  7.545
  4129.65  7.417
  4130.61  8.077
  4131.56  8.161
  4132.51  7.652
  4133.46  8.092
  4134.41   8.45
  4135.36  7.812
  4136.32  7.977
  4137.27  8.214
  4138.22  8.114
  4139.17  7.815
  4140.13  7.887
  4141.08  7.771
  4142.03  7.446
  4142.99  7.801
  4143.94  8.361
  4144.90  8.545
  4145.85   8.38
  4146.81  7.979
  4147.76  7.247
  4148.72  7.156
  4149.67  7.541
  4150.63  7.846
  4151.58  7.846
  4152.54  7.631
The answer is 1.87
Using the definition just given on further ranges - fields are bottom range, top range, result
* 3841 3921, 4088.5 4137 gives 1.82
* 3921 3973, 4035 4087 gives 2.02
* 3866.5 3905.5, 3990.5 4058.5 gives 1.82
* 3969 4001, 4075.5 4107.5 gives 1.38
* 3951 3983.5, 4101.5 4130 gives 1.75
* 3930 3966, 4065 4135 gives 1.96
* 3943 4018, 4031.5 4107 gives 1.34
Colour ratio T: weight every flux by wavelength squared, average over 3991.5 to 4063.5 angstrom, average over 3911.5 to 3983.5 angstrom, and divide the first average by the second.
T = 1.80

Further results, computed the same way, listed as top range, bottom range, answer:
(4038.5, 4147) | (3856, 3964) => 1.82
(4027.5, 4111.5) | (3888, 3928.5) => 1.53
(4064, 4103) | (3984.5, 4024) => 1.08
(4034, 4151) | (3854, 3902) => 1.93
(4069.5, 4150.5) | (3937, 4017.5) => 1.40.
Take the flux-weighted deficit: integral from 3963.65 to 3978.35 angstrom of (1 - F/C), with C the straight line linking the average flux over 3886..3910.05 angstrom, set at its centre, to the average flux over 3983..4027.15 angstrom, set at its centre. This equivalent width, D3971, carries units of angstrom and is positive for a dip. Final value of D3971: 7.1 angstrom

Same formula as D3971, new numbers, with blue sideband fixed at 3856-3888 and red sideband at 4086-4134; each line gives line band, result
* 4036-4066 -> -3.6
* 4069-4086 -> -1.6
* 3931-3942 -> 4.5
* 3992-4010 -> -5.0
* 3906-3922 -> -4.4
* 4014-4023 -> -2.3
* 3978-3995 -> -2.7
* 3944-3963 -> -0.2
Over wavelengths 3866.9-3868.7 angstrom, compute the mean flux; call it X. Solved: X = 4.49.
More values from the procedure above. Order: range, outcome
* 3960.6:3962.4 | 4.57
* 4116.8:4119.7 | 8.44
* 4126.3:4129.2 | 8.24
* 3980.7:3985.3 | 6.98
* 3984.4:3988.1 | 6.77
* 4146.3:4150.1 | 7.49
